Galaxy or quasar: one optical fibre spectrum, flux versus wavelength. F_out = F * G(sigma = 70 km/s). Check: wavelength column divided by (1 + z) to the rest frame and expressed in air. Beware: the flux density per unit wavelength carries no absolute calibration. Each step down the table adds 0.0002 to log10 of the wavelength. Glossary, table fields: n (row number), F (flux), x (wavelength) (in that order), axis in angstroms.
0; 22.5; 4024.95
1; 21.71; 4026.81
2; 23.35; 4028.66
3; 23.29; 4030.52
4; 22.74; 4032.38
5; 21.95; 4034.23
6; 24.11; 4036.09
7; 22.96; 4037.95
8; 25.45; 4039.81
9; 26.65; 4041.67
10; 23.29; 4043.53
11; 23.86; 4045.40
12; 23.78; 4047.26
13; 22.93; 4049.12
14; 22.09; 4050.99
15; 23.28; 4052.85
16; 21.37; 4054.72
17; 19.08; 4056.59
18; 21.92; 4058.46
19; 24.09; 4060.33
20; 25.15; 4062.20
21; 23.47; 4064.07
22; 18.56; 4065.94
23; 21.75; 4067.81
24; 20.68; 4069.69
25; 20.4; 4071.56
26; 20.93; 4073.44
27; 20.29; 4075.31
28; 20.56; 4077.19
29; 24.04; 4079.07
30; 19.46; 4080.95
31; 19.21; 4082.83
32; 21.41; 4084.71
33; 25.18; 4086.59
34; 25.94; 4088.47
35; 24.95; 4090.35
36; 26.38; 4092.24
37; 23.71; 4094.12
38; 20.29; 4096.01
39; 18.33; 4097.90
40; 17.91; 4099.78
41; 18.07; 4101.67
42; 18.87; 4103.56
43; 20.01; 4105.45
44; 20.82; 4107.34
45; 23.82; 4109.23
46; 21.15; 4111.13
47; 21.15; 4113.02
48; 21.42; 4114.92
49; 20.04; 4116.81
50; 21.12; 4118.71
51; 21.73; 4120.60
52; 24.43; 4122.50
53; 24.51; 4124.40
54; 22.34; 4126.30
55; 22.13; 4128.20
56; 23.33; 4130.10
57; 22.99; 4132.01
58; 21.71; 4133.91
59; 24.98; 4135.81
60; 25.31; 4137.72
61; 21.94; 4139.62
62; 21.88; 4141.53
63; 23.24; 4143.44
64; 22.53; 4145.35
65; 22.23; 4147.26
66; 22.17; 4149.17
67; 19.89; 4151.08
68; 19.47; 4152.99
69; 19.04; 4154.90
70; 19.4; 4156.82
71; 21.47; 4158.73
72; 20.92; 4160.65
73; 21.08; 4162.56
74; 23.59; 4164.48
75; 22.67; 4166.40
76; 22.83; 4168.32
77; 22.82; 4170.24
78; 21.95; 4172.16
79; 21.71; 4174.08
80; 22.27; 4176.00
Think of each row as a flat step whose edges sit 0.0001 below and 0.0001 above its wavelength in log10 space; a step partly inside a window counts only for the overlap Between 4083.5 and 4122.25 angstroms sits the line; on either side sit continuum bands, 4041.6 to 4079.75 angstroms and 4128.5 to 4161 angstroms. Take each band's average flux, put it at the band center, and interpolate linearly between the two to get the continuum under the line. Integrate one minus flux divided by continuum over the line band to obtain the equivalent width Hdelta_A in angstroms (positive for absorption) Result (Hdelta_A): 0.7 angstroms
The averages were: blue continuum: 22.2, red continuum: 21.9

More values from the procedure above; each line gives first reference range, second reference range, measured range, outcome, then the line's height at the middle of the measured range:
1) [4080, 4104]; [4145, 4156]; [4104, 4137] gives -1.57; 21.2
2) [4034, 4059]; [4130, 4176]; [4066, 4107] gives 2.55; 22.7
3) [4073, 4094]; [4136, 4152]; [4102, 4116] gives 1.06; 22.6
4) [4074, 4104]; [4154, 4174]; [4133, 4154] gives -0.69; 21.6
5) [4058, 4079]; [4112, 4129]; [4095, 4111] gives 1.54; 22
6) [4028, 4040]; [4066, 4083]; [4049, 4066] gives -0.42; 21.8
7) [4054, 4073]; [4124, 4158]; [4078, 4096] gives -1.16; 21.8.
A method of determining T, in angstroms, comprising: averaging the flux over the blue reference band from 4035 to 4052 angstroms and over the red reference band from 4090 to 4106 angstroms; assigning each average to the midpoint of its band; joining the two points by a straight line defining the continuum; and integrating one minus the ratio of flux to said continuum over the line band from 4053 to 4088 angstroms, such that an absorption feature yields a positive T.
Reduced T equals 1.1 angstroms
